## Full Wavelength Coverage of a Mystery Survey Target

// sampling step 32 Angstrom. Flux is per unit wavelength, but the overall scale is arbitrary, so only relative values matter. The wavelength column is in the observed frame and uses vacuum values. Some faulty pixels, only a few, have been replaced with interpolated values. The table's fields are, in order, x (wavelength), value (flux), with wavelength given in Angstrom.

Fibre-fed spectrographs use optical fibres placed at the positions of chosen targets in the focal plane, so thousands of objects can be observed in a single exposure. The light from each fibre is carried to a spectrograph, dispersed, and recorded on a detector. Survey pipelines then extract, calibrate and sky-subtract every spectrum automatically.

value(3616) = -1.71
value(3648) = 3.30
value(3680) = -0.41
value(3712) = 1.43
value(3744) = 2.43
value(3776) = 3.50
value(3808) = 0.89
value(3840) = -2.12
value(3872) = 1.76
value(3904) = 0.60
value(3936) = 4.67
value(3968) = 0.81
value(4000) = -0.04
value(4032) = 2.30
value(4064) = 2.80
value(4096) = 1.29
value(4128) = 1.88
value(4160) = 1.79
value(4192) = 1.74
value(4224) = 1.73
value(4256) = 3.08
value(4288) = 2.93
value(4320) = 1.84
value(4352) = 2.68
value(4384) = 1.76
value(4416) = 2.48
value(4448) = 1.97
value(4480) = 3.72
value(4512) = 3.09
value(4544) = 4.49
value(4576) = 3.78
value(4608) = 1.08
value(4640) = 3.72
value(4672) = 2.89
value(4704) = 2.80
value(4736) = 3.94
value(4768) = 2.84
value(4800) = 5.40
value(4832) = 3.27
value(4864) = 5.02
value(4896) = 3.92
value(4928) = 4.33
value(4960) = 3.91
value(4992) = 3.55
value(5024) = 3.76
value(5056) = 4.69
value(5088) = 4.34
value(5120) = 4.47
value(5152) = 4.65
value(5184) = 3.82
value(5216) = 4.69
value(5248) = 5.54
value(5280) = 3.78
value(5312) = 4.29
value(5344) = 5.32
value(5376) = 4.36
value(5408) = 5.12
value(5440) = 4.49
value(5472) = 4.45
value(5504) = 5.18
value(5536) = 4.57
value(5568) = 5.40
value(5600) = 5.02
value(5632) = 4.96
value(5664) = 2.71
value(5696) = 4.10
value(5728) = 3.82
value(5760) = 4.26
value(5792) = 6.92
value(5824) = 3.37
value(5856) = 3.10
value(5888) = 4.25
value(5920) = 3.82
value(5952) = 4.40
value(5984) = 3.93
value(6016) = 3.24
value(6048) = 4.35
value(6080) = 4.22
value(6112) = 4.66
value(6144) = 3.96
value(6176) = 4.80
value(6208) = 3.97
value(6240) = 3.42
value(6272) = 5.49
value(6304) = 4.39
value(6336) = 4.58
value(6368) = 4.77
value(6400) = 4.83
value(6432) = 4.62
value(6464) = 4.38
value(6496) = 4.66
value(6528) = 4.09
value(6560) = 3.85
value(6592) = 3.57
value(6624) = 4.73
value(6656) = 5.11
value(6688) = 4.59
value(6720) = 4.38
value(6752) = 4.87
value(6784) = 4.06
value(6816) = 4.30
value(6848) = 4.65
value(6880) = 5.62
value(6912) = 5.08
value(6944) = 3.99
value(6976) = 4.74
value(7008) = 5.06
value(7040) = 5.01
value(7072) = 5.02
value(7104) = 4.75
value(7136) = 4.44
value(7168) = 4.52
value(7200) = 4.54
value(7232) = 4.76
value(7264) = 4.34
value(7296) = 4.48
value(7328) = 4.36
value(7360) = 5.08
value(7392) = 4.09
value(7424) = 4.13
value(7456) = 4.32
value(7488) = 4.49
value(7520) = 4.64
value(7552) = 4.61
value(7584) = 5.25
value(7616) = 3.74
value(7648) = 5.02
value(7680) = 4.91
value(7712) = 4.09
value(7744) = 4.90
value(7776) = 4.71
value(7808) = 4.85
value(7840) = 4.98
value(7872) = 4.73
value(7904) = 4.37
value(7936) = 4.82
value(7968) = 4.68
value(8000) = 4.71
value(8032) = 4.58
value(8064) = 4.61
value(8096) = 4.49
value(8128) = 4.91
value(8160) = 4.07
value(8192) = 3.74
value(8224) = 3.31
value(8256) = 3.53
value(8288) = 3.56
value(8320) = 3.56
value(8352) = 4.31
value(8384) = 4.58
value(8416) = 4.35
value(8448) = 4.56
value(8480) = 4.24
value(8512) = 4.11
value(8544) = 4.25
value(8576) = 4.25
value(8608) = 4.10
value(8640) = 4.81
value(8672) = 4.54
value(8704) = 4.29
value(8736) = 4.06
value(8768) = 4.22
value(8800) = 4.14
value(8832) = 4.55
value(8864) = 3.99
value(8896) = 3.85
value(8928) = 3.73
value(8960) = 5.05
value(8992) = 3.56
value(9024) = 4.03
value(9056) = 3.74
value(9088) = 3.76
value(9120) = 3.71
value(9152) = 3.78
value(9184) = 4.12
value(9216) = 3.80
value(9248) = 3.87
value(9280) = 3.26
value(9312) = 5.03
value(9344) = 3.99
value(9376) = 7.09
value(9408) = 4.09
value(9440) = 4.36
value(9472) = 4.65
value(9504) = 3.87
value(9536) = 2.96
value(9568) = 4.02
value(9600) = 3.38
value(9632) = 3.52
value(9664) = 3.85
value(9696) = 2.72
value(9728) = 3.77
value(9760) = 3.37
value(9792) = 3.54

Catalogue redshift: 0.165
